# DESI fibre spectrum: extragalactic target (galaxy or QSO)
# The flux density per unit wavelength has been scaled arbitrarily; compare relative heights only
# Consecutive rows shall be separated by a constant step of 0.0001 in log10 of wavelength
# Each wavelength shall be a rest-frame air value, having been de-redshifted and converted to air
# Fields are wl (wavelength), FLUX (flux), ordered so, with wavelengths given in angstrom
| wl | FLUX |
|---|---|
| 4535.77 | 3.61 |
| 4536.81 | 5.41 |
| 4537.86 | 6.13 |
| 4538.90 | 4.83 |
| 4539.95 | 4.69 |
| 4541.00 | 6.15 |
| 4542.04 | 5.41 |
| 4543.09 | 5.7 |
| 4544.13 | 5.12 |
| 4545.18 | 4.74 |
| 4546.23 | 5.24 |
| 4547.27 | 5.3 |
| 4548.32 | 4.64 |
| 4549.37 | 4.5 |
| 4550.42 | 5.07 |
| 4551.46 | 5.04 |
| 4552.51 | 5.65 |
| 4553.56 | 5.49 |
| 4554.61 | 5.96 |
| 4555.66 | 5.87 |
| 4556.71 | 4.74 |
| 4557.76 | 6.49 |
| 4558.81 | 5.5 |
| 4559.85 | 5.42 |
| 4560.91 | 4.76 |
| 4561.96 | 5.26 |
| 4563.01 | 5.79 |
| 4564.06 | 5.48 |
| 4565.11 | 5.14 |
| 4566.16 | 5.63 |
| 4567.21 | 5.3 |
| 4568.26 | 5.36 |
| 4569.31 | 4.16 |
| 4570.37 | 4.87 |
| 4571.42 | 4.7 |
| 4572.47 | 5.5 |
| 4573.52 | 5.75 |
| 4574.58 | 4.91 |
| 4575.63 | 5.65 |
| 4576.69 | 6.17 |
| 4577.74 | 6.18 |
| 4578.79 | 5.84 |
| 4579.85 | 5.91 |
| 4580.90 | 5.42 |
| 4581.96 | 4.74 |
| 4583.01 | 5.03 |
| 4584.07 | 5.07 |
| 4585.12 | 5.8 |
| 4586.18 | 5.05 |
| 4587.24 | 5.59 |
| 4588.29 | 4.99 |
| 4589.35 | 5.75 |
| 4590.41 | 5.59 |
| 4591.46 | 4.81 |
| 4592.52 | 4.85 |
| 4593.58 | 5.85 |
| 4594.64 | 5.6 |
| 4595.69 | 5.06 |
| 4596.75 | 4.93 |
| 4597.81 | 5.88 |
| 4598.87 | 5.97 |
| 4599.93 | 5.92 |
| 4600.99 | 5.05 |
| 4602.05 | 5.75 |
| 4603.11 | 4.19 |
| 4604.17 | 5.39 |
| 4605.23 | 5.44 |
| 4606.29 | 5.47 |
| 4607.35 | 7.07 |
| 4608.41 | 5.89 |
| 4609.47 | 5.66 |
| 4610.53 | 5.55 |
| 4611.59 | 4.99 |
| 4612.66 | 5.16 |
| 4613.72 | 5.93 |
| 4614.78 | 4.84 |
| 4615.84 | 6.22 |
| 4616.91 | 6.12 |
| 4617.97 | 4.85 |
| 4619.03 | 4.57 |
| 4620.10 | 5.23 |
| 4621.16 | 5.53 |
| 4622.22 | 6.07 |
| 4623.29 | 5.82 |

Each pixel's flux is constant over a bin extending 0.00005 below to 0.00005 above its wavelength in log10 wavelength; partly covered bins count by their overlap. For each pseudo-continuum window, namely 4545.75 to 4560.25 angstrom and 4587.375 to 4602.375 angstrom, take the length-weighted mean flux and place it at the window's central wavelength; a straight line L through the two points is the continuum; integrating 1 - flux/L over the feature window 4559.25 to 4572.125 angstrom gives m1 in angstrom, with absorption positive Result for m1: 0.5 angstrom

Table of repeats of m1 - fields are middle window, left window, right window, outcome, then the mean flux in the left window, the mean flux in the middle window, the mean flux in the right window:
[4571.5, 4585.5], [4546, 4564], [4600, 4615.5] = -0.3 angstrom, 5.34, 5.51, 5.48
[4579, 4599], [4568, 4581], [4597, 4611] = 0.6 angstrom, 5.42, 5.36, 5.62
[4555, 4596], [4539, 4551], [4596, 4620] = -0.6 angstrom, 5.13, 5.38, 5.48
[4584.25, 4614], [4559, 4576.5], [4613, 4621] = -0.6 angstrom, 5.25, 5.46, 5.4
